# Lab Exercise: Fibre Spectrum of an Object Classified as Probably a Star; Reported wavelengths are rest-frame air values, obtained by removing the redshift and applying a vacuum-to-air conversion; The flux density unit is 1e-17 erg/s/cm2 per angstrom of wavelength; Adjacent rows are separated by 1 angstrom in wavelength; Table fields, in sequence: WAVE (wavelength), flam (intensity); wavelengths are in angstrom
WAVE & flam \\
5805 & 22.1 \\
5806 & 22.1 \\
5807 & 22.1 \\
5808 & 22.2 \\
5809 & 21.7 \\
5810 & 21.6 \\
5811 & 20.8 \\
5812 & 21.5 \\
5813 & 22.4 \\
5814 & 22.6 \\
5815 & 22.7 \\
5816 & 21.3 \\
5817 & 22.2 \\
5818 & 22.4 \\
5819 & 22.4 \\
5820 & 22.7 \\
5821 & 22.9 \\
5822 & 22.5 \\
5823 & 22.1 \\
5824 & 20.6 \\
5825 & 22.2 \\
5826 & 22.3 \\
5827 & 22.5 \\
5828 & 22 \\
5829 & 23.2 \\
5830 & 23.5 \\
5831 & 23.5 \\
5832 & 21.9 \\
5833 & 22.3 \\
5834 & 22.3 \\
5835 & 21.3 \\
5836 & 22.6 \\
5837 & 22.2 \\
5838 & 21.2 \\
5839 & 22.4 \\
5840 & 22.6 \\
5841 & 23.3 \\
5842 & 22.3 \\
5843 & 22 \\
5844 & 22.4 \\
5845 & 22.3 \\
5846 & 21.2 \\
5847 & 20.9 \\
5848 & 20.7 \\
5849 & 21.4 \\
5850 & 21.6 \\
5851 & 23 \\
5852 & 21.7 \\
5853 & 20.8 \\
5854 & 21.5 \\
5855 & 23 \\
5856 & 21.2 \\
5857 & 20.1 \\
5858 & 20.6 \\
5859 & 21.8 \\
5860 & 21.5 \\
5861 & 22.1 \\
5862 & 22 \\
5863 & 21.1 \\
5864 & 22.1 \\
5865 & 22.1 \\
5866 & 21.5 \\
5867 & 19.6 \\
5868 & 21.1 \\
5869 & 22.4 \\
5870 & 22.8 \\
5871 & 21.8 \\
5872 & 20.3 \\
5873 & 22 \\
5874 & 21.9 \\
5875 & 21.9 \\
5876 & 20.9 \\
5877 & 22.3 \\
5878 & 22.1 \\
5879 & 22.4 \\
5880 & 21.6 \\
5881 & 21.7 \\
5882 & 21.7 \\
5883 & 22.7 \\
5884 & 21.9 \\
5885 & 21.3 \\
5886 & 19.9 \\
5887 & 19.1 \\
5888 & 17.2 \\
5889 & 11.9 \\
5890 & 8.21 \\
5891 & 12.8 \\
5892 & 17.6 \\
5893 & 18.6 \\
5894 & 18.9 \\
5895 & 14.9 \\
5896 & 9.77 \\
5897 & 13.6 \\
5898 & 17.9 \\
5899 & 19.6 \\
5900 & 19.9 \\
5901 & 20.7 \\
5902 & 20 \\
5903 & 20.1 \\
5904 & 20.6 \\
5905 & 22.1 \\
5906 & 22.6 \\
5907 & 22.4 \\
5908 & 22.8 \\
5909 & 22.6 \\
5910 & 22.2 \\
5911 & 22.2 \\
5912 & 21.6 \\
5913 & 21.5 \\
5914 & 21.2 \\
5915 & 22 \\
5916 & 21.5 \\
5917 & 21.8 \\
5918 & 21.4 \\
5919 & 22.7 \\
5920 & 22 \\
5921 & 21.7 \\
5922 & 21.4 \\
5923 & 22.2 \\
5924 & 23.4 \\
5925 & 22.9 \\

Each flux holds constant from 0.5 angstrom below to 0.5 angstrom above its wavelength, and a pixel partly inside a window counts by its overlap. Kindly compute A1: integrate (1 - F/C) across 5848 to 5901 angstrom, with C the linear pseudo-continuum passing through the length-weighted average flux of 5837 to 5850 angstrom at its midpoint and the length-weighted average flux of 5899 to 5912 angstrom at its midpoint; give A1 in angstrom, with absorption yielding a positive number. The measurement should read 4.0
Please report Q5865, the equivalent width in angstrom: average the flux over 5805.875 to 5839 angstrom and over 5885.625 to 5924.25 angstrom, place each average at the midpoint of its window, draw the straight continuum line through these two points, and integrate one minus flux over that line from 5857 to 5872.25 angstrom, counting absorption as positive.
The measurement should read -0.5 angstrom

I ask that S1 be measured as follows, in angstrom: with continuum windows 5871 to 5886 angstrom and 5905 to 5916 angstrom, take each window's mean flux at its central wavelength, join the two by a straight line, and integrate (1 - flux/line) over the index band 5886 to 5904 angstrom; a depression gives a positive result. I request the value 4.26 angstrom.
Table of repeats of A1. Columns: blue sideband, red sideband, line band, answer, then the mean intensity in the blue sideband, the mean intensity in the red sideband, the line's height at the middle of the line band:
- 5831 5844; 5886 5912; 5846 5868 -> -0.4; 22.3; 18.4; 21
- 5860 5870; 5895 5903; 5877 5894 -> 0.2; 21.6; 17.4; 19.1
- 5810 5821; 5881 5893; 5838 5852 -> -1.1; 22.1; 17.9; 20.4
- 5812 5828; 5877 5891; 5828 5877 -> -2.7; 22.2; 19.2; 20.7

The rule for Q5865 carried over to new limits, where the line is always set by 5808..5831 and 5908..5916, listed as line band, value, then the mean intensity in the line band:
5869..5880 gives 0.1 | 21.9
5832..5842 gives 0.0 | 22.2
